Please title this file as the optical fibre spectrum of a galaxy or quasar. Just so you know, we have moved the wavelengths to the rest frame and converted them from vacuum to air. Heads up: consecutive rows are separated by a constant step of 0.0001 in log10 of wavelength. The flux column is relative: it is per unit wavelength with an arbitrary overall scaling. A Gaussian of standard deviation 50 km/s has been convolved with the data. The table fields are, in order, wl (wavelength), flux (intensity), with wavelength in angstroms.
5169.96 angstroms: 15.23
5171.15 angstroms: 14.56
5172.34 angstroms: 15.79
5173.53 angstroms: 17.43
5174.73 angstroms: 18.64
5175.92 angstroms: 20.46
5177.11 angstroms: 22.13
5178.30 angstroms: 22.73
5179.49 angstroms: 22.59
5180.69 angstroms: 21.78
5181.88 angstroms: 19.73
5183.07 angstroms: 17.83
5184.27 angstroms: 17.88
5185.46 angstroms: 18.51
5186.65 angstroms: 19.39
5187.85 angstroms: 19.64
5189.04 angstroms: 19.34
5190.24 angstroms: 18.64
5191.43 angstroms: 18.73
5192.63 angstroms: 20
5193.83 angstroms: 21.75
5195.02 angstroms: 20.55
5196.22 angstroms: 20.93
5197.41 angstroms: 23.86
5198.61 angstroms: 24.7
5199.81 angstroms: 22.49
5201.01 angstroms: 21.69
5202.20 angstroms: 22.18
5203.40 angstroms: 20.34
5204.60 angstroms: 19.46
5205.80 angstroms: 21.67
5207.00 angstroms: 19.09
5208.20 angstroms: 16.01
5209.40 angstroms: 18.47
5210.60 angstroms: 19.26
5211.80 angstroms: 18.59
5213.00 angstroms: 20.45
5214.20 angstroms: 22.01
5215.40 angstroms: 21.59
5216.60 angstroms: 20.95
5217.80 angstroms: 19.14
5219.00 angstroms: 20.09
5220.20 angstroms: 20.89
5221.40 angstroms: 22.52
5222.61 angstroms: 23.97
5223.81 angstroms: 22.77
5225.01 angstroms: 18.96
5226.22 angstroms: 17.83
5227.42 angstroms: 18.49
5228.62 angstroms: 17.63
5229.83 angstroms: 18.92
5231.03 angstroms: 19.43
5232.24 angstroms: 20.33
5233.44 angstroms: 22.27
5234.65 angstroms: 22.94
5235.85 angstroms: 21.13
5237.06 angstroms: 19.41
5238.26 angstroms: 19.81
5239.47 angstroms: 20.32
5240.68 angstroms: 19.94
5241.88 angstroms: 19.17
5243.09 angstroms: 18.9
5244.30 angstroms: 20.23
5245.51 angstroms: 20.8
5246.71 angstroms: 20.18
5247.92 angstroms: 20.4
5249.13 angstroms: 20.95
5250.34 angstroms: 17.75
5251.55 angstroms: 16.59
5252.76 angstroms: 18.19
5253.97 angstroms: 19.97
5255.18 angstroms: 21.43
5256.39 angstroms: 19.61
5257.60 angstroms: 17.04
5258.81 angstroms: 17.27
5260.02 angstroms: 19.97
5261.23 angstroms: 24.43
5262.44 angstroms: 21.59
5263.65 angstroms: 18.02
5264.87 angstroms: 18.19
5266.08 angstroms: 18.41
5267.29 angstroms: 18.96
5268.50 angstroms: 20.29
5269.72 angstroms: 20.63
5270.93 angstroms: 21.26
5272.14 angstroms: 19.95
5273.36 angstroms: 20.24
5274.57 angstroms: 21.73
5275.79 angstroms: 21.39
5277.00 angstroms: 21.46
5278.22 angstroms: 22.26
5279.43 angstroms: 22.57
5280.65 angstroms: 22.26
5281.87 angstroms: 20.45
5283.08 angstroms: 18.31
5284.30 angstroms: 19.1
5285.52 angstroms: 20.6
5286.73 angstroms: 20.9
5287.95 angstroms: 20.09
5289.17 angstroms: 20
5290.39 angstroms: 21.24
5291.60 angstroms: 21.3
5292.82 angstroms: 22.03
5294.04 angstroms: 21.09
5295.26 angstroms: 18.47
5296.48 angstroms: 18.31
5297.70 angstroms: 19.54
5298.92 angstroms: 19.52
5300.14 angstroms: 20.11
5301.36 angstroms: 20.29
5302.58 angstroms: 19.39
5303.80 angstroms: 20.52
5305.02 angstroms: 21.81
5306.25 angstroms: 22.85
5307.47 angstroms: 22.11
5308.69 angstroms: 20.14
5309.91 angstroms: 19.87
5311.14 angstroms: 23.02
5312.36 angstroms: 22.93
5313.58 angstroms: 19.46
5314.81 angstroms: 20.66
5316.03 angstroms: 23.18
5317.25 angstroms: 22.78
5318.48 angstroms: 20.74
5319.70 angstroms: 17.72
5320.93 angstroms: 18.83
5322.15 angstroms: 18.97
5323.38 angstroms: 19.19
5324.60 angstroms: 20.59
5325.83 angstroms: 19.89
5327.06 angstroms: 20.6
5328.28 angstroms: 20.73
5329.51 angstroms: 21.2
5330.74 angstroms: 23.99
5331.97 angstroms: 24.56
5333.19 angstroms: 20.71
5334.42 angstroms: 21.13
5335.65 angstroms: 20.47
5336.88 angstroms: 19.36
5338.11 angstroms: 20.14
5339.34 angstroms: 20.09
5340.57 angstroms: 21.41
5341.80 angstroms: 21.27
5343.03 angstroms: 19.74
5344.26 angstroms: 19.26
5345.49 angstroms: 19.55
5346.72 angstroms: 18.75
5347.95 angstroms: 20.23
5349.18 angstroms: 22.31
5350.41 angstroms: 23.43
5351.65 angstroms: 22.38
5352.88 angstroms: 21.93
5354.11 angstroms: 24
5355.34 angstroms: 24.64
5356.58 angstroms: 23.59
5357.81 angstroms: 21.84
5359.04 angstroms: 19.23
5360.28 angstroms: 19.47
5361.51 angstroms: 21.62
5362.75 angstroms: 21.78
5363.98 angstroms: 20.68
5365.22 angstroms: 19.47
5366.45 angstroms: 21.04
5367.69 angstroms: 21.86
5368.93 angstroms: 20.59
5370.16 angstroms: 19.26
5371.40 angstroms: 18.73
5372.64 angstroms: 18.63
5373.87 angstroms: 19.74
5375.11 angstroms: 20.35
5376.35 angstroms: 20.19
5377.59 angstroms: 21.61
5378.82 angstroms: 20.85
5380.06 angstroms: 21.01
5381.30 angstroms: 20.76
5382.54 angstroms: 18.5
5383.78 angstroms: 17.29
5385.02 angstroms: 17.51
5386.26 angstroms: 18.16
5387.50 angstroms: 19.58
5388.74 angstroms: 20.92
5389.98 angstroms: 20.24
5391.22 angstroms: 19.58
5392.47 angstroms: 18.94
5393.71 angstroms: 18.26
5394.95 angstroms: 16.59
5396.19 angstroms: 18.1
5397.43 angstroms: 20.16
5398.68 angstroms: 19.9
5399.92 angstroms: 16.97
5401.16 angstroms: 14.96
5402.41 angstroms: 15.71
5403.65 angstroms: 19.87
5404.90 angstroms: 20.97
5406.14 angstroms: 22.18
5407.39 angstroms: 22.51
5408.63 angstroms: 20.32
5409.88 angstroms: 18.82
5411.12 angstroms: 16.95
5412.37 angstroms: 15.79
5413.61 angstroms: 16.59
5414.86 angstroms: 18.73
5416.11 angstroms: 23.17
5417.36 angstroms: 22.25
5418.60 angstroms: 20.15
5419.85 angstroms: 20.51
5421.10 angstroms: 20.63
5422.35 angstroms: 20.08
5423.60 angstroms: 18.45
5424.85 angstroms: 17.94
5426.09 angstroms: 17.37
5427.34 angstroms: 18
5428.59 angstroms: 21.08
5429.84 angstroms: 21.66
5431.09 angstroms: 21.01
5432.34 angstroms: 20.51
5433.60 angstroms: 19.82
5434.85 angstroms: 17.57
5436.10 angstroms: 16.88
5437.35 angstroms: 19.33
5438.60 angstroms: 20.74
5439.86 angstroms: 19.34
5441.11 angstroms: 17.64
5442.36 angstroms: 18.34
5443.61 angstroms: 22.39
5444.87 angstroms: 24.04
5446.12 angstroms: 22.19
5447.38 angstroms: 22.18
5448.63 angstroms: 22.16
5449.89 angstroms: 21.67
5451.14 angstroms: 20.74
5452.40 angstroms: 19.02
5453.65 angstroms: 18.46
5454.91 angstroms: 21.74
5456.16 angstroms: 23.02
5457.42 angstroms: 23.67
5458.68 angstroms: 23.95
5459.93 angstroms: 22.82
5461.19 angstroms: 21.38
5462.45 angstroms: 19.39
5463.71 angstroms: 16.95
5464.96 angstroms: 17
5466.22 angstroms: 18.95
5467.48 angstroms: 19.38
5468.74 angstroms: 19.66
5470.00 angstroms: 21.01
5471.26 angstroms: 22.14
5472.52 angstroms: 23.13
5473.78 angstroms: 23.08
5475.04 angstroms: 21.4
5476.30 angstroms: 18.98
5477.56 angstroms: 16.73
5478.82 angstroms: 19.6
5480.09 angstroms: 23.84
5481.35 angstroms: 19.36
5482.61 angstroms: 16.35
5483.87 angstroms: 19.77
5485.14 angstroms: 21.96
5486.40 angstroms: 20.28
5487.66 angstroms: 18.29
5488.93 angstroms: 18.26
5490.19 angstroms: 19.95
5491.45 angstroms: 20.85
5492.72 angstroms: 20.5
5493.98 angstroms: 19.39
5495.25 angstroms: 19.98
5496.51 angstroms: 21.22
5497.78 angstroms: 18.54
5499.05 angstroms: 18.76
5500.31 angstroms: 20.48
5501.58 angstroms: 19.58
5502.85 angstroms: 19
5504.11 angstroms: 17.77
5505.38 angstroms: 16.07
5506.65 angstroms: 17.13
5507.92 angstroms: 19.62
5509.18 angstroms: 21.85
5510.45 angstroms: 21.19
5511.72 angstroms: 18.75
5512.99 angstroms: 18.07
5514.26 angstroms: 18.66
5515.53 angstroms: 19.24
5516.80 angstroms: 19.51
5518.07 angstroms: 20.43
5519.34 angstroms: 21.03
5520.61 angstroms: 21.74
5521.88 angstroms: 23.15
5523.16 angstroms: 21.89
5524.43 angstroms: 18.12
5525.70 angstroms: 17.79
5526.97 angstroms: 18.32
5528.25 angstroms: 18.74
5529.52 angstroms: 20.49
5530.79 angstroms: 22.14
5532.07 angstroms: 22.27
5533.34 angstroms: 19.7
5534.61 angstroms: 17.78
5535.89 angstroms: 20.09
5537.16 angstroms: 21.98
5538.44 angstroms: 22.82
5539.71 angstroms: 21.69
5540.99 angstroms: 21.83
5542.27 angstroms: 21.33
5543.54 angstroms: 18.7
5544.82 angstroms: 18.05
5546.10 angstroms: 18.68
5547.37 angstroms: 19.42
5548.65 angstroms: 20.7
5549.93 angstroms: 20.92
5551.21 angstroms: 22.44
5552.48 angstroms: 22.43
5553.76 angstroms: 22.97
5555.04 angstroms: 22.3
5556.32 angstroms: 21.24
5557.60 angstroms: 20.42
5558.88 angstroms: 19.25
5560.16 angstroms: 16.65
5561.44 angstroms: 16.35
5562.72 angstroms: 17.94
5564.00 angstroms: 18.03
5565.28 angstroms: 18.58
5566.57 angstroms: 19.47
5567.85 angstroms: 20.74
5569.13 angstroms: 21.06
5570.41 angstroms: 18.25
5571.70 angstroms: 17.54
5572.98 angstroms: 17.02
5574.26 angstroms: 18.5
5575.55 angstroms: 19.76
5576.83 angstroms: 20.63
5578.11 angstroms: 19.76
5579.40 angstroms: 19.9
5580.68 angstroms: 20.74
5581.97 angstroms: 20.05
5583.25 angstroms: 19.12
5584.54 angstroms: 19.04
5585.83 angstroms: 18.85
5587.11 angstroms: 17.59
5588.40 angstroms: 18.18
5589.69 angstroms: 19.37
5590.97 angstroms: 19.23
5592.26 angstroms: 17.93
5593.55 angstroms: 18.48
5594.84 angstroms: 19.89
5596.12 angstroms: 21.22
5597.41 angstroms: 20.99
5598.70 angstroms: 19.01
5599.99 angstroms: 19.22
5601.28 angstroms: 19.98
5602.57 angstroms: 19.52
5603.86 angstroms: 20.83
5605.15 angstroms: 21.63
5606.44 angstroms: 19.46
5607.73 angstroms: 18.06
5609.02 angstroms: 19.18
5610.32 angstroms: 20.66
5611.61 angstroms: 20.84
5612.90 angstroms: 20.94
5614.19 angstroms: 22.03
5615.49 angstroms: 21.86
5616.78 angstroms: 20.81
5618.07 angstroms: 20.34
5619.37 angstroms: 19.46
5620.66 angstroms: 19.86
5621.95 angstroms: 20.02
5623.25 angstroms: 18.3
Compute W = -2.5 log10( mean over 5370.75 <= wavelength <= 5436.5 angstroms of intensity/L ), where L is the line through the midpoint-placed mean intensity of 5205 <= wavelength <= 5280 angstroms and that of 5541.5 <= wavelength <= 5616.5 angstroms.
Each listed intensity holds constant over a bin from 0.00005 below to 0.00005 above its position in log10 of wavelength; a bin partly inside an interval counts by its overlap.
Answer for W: 0.033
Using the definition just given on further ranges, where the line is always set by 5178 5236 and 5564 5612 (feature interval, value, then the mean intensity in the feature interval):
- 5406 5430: 0.016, 19.6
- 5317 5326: 0.022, 19.7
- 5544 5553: -0.043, 20.3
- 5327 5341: -0.060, 21.2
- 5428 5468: -0.037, 20.5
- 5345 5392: -0.030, 20.6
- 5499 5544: -0.020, 20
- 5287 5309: -0.018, 20.5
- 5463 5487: -0.014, 20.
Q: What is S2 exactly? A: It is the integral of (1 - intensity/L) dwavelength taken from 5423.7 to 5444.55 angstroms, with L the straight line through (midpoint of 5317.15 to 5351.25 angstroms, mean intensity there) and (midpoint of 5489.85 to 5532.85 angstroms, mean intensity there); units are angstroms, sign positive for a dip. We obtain 0.8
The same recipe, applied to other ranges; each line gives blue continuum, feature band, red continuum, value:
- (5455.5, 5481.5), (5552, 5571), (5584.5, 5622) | 0.40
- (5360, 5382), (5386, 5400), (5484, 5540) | 0.90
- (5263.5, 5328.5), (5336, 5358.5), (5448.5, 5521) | -1.06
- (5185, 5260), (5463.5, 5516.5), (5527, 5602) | 0.62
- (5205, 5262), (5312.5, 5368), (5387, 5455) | -3.48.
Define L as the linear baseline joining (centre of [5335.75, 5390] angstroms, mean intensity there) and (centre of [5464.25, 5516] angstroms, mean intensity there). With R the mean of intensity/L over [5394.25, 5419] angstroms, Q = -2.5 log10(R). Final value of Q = 0.07 mag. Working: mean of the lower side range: 20.5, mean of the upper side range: 19.7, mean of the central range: 19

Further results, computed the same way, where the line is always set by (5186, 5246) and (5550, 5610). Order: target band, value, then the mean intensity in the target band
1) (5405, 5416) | 0.04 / 19.3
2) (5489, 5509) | 0.02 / 19.3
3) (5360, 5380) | -0.02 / 20.4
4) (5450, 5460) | -0.09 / 21.6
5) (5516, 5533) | -0.04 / 20.4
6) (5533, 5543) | -0.07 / 20.9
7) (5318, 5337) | -0.03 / 20.6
